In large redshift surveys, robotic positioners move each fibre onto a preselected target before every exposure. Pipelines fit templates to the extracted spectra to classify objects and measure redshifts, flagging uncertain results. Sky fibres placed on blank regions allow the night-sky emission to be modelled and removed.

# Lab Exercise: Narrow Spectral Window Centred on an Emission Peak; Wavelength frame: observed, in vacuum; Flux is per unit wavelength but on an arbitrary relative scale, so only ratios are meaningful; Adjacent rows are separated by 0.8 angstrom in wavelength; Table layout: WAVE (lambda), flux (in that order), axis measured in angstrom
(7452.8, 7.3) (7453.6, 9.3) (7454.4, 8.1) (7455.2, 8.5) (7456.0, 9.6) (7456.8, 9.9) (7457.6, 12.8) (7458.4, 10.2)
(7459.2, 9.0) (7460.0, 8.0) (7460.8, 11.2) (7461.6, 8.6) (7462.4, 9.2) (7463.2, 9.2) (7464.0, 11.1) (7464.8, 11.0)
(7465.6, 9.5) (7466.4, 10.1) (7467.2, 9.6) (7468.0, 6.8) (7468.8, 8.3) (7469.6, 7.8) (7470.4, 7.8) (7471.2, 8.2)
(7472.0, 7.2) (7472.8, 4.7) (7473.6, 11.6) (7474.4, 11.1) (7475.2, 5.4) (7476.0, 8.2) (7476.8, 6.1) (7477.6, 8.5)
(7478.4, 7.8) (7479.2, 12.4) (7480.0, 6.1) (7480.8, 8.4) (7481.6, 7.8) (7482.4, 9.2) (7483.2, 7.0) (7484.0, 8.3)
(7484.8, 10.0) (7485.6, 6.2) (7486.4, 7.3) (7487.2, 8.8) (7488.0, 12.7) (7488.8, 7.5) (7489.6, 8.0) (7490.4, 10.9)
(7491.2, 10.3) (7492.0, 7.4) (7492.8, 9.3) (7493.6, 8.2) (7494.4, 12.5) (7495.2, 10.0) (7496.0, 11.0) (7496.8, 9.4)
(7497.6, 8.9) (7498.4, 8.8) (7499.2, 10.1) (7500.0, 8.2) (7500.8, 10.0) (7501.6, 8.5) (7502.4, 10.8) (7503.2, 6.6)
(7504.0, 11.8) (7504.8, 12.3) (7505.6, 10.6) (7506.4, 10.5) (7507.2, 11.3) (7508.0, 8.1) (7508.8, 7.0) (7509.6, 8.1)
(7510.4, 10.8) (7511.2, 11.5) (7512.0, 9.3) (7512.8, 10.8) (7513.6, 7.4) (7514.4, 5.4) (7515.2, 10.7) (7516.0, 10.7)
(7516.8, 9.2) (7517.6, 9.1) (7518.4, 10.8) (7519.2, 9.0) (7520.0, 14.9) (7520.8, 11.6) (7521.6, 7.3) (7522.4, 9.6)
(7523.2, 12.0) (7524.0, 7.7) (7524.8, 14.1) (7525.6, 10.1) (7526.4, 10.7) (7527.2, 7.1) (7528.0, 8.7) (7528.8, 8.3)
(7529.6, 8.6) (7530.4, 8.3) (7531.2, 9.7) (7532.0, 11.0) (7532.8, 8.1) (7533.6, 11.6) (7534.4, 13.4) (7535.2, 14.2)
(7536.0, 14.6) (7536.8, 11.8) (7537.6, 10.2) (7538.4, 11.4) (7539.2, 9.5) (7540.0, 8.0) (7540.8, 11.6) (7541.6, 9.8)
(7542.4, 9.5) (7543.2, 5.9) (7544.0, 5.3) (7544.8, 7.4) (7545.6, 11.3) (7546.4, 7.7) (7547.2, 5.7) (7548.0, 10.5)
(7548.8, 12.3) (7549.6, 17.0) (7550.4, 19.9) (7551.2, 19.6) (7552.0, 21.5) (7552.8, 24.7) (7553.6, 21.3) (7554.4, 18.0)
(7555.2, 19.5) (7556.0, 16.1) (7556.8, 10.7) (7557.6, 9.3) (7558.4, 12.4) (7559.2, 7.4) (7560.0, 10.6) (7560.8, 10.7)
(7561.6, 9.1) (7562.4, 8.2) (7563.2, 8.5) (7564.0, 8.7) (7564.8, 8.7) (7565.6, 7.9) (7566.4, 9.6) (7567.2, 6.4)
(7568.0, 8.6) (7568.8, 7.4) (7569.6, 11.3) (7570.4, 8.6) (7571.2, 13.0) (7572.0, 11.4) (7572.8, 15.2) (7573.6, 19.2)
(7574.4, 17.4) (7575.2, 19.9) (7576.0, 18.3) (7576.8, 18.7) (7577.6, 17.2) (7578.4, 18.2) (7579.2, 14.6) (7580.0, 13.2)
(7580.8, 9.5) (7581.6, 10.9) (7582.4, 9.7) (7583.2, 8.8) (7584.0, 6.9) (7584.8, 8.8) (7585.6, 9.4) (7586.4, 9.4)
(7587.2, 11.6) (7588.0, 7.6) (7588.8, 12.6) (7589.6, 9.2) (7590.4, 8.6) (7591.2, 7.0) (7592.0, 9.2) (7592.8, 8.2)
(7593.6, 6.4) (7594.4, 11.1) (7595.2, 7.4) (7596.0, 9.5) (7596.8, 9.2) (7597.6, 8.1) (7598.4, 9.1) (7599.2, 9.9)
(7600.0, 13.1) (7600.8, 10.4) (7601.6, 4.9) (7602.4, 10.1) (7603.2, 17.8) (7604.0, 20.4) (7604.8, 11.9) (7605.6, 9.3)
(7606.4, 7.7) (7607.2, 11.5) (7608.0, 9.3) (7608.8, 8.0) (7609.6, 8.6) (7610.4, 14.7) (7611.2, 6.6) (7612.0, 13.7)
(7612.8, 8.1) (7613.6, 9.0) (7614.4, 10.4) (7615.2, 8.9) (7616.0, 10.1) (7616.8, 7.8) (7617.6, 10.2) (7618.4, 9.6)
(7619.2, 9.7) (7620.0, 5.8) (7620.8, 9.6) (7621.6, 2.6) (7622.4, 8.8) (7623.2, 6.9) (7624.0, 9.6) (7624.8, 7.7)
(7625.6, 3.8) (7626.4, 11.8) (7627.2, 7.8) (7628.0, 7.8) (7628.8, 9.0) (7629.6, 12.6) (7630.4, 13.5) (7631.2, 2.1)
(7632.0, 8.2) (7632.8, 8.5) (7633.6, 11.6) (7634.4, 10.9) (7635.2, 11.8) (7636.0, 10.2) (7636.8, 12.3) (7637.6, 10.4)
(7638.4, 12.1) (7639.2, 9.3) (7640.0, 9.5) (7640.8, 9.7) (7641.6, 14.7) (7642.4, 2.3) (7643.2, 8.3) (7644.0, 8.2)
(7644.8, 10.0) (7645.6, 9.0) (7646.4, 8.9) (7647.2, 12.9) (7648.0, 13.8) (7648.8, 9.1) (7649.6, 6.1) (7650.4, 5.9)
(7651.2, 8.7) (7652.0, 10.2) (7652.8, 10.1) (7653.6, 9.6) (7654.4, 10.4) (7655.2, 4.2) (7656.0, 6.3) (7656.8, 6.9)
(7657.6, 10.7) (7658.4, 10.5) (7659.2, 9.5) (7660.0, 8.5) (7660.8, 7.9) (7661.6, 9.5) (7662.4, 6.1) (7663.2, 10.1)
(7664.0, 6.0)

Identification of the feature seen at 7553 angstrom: H-alpha 6563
